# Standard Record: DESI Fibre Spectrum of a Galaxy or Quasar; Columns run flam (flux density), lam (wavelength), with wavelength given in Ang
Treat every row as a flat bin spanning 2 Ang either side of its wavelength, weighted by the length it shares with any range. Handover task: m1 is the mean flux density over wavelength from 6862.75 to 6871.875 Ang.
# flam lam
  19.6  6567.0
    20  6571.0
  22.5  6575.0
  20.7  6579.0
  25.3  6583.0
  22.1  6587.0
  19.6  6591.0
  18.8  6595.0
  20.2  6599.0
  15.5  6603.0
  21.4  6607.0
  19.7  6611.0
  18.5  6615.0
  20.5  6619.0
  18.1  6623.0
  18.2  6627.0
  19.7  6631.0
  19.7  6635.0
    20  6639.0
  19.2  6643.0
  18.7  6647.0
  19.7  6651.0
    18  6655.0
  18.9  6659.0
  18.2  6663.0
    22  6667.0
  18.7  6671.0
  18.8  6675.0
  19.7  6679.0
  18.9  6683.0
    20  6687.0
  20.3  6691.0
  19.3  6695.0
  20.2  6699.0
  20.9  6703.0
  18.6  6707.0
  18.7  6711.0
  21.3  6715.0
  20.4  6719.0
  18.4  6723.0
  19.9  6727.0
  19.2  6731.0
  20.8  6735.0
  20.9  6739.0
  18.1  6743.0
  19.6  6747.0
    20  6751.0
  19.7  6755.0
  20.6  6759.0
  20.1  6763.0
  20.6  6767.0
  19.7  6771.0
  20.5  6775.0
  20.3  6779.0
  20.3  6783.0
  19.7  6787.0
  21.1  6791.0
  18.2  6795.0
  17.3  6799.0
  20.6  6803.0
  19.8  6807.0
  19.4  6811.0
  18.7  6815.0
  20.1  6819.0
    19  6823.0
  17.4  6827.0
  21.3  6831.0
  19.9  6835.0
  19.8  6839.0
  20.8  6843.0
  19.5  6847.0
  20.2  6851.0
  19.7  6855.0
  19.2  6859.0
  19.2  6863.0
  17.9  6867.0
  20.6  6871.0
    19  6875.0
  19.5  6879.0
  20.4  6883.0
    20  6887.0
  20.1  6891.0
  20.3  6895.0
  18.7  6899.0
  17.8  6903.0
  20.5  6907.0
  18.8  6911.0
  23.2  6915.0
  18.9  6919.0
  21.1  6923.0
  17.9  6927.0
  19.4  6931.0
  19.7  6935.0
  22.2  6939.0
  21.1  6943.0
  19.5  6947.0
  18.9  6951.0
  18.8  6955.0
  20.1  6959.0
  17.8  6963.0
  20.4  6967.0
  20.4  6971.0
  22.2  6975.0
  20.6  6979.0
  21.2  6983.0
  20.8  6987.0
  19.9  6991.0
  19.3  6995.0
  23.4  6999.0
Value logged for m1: 19.1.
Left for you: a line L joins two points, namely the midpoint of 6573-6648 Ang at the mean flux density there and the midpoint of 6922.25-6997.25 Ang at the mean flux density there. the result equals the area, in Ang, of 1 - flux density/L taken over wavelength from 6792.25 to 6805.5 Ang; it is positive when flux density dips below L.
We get 0.75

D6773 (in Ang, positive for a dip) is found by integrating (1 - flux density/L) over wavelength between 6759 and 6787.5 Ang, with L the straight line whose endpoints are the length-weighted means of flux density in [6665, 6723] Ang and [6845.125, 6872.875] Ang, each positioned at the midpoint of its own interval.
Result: -0.9 Ang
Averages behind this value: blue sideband 19.8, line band 20.2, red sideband 19.5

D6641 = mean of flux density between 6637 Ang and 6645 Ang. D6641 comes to 19.6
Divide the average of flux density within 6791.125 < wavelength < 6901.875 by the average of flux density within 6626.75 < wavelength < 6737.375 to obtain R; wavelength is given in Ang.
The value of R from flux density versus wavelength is 1.00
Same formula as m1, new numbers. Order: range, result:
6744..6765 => 19.9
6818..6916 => 19.7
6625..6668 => 19.2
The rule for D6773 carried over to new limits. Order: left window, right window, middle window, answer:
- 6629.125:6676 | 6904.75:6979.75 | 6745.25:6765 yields -0.4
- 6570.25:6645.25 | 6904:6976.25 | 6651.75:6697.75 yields 1.4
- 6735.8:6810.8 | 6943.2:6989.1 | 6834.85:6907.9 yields 1.3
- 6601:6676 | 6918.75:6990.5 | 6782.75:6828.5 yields 0.8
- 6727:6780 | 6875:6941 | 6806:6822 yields 0.4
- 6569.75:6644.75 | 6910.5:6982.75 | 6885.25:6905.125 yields 0.7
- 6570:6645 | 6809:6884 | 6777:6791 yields -0.4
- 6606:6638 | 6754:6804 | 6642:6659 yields 0.6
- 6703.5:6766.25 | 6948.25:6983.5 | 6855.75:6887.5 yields 0.7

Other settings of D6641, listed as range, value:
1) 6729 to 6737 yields 20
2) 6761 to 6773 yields 20.1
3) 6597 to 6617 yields 19.1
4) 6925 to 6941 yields 19.8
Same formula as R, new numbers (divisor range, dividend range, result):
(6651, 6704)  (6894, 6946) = 1.02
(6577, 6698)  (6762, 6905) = 1.00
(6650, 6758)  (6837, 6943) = 1.01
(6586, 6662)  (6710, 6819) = 1.03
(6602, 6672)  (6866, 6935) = 1.02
